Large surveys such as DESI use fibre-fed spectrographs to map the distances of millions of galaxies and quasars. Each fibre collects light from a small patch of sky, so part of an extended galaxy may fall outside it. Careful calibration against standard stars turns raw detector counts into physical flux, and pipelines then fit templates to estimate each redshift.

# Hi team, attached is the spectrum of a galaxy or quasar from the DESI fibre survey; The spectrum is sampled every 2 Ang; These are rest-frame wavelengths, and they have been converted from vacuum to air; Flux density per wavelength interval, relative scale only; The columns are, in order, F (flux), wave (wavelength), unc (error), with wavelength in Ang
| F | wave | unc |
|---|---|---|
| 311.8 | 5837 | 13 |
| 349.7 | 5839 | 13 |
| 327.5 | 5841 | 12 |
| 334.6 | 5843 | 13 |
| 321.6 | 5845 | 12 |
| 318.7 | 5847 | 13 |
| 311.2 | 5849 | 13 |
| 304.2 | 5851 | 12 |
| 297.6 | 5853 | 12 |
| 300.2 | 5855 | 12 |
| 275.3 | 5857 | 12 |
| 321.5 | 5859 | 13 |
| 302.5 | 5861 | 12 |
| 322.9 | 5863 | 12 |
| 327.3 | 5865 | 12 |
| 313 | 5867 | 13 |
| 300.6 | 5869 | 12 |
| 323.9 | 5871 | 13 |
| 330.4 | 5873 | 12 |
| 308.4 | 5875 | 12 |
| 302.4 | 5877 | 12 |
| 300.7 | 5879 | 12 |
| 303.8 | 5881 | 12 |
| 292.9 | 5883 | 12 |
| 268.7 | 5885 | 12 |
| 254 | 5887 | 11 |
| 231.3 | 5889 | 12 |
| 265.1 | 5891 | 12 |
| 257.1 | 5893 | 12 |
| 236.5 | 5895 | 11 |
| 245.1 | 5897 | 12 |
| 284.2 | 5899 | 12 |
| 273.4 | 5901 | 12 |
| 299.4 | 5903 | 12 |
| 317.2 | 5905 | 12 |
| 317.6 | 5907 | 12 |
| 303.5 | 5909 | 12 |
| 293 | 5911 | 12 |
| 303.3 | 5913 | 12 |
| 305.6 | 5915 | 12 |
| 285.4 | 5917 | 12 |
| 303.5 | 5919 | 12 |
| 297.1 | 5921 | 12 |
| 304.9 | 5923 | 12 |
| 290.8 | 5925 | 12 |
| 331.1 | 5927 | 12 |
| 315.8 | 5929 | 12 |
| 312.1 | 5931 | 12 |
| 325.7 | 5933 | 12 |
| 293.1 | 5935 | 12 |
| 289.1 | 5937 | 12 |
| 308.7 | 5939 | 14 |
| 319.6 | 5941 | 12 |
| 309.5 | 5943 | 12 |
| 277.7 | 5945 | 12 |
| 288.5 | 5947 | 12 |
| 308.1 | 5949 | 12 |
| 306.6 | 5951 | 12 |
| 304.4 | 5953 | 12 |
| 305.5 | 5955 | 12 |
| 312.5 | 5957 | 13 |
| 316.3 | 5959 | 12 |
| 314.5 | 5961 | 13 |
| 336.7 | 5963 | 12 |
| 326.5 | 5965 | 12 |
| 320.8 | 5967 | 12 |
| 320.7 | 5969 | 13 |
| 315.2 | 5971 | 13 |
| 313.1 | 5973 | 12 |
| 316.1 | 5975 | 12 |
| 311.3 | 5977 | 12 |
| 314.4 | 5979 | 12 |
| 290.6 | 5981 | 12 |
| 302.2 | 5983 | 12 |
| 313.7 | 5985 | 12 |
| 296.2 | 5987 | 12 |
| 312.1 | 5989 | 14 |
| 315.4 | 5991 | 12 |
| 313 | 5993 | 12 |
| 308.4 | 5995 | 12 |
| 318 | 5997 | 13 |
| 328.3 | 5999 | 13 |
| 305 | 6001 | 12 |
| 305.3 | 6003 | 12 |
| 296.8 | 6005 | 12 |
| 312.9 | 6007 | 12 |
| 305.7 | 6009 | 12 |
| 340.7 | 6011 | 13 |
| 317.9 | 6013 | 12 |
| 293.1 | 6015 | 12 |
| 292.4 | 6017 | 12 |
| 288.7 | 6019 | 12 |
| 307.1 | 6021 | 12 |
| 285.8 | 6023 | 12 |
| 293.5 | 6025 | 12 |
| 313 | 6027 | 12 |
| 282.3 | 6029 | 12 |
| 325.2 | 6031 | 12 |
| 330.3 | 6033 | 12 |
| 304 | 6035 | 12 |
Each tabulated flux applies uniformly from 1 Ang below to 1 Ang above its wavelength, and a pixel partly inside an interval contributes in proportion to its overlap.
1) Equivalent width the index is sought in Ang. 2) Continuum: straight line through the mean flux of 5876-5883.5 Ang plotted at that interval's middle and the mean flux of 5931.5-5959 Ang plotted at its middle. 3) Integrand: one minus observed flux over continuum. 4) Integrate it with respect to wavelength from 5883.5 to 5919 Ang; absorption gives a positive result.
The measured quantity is 2.6 Ang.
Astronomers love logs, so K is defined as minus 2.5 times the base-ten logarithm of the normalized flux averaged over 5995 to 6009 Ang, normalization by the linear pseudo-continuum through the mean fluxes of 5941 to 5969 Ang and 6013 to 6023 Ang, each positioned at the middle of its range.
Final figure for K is -0.04 mag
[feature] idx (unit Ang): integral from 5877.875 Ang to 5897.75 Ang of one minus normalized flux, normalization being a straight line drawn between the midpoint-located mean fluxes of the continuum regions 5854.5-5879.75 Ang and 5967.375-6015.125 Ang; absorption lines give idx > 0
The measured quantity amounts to 2.8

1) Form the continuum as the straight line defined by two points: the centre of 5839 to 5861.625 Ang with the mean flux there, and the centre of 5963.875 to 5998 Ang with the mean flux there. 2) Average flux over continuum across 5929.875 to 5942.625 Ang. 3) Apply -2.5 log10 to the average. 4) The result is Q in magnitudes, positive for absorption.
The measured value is 0.01 mag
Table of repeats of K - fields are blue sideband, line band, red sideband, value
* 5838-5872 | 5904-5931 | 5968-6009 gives 0.03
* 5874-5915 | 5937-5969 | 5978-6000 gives -0.04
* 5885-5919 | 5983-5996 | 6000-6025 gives -0.04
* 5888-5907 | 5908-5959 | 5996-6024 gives -0.08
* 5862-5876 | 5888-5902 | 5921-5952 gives 0.22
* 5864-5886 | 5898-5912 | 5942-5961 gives 0.03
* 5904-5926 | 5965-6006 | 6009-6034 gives -0.02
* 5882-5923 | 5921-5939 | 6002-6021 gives -0.07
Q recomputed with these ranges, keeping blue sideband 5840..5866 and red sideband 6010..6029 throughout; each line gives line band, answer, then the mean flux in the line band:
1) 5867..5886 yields 0.026 mag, 304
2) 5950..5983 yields -0.028 mag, 314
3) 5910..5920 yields 0.038 mag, 298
